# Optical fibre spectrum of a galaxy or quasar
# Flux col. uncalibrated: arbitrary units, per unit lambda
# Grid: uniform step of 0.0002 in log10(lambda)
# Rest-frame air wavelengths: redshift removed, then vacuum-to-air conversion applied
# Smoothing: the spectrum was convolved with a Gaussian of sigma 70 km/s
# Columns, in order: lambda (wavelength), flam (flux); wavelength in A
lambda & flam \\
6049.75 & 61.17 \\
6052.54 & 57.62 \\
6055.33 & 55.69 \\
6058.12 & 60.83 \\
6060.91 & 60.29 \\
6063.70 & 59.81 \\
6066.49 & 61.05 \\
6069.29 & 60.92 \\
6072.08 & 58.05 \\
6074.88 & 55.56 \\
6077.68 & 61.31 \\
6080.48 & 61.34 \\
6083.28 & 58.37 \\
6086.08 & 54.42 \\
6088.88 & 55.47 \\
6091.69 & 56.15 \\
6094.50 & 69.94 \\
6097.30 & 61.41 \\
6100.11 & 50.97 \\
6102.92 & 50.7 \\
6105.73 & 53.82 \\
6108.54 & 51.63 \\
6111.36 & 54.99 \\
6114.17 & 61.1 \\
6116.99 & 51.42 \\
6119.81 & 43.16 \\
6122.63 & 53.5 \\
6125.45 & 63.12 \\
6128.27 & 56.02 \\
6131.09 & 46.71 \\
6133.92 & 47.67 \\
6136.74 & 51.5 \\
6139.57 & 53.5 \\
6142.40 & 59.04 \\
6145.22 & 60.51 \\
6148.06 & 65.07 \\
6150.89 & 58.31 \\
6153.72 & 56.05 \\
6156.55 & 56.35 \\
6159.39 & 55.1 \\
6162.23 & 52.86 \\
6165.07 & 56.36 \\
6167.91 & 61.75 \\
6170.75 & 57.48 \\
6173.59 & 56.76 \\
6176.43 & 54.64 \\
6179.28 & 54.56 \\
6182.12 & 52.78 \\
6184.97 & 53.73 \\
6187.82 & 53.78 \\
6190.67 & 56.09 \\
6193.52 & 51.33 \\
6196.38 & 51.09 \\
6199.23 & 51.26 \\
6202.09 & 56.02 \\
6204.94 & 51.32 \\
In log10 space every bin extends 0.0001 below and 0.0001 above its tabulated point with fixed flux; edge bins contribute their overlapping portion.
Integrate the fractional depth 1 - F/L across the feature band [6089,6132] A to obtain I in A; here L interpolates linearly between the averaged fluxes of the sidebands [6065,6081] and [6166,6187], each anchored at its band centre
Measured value 2.36 A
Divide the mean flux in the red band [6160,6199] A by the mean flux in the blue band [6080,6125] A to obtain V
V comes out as 0.99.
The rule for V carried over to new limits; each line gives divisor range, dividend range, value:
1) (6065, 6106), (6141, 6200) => 0.96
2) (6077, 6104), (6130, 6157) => 0.96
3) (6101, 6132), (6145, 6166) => 1.08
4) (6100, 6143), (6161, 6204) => 1.03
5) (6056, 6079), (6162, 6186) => 0.94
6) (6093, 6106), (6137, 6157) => 1.01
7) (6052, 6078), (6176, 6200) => 0.90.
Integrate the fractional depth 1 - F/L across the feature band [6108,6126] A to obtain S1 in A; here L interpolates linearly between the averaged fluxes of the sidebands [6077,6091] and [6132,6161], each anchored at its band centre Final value 1.0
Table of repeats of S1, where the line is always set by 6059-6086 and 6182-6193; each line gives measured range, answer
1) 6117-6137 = 1.8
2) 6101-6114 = 1.0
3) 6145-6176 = -1.3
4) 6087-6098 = -0.4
